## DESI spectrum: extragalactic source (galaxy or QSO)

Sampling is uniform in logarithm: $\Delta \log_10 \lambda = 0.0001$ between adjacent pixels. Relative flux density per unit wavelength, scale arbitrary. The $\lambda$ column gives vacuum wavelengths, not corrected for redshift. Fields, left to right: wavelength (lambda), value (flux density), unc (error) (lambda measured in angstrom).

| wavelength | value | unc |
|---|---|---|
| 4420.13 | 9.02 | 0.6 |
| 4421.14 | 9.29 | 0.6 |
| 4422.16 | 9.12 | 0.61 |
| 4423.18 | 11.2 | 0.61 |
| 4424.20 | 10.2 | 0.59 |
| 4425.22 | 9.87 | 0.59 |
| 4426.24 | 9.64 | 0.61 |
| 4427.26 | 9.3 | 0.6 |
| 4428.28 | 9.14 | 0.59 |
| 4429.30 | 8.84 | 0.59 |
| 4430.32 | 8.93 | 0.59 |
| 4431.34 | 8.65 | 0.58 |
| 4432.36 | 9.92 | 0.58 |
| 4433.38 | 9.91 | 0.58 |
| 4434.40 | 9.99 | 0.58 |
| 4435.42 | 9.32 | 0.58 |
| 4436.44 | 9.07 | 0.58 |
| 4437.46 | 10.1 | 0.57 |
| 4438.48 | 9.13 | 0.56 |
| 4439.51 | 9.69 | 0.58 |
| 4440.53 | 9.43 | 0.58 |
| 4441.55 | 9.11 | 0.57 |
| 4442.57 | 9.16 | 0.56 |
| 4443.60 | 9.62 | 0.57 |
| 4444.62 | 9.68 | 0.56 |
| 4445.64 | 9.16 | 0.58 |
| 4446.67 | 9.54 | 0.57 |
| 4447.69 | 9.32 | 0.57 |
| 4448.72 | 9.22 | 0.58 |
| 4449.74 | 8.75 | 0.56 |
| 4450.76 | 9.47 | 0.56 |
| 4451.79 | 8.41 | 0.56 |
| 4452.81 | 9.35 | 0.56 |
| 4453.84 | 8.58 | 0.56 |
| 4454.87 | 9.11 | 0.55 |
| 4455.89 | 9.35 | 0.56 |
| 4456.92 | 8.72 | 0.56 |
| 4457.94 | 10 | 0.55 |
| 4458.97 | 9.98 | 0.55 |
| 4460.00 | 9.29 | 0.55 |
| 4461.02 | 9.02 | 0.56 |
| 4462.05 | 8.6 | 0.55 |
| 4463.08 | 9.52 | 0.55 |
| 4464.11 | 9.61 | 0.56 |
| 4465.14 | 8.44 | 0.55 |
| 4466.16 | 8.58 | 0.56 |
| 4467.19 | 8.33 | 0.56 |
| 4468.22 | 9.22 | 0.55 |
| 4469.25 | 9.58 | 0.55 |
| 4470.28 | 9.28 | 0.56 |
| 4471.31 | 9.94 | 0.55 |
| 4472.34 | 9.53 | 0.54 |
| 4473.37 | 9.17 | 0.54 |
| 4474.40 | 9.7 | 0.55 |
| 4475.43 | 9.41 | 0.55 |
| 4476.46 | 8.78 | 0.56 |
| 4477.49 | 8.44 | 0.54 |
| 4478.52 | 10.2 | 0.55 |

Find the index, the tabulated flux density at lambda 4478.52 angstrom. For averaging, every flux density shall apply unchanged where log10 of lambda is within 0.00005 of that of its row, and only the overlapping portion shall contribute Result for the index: 10.2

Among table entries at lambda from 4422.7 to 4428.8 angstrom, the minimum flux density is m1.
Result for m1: 9.14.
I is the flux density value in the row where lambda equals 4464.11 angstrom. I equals 9.61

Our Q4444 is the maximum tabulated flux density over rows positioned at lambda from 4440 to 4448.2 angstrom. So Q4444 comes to 9.68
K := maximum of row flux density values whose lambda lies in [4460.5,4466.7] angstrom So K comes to 9.61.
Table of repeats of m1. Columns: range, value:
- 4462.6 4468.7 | 8.33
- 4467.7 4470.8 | 9.22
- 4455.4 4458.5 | 8.72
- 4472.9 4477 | 8.78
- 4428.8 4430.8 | 8.84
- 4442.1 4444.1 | 9.16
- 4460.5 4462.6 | 8.6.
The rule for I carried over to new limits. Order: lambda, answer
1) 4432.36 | 9.92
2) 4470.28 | 9.28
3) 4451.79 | 8.41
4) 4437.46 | 10.1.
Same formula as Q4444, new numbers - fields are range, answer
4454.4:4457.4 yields 9.35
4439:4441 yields 9.69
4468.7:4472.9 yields 9.94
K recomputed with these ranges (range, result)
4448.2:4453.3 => 9.47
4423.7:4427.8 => 10.2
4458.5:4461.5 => 9.98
